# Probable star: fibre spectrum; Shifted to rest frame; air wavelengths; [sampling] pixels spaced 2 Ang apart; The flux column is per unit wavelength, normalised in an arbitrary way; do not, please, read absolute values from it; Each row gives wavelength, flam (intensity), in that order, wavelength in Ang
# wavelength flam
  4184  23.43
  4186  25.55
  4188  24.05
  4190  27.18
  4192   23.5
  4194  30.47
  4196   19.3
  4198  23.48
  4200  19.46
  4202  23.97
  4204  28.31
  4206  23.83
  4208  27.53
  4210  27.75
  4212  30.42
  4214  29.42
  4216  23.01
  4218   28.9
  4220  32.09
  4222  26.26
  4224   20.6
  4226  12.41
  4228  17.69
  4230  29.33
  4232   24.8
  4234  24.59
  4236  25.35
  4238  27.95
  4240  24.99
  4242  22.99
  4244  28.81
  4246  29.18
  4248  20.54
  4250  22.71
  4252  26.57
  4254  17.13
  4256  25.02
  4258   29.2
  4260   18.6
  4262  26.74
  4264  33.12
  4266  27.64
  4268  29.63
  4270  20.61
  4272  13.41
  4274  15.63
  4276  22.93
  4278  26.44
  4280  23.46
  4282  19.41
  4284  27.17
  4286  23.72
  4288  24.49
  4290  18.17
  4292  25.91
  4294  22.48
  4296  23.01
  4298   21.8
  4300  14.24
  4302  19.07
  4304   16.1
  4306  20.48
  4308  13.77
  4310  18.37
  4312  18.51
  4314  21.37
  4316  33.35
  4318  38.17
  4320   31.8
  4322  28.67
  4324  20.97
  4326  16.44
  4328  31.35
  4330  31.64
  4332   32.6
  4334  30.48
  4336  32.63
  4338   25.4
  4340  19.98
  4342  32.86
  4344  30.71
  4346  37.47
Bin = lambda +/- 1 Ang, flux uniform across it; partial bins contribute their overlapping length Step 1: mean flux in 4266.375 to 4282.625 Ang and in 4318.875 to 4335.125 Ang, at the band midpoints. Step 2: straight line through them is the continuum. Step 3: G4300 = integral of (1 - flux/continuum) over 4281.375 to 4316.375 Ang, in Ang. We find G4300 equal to 5.09 Ang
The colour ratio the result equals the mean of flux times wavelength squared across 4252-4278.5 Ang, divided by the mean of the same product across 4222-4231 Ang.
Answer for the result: 1.2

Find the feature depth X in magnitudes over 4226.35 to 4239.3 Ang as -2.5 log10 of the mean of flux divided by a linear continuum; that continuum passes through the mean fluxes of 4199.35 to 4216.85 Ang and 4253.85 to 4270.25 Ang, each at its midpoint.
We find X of 0.07 mag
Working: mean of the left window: 26.1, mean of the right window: 25.9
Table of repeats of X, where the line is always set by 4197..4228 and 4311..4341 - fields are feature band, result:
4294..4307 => 0.36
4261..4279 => 0.10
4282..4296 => 0.15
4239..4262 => 0.07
